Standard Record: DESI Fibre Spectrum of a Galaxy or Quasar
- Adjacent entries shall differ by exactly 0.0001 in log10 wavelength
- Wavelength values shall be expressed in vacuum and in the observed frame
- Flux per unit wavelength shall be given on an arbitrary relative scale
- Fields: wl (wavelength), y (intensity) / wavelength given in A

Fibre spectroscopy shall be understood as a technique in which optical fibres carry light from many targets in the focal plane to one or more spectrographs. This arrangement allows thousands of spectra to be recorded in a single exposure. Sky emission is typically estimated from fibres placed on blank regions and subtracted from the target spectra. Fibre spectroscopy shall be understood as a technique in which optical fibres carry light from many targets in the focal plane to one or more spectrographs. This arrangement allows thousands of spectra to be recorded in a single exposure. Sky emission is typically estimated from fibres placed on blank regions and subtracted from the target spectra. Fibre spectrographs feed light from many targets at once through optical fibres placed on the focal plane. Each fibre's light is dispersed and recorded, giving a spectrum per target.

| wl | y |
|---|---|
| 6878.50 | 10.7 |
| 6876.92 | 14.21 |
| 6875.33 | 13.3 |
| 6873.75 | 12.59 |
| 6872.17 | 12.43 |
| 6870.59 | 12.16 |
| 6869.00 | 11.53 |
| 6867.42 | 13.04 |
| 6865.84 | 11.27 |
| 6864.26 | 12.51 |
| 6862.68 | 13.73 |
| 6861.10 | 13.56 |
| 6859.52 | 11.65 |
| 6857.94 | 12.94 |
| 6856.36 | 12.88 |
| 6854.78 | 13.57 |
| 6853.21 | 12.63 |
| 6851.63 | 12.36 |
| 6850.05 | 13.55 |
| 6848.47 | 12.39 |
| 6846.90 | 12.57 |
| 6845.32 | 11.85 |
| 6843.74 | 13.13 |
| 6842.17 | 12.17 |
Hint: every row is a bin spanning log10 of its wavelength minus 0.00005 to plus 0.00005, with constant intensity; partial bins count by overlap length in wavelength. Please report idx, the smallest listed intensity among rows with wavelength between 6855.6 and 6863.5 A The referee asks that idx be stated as 11.65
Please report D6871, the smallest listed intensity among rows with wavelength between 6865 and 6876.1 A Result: 11.27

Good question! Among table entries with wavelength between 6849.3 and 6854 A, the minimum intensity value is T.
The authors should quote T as 12.36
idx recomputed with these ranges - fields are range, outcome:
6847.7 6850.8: 12.39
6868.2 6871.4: 11.53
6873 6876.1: 12.59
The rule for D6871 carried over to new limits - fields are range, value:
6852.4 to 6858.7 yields 12.63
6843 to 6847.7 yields 11.85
